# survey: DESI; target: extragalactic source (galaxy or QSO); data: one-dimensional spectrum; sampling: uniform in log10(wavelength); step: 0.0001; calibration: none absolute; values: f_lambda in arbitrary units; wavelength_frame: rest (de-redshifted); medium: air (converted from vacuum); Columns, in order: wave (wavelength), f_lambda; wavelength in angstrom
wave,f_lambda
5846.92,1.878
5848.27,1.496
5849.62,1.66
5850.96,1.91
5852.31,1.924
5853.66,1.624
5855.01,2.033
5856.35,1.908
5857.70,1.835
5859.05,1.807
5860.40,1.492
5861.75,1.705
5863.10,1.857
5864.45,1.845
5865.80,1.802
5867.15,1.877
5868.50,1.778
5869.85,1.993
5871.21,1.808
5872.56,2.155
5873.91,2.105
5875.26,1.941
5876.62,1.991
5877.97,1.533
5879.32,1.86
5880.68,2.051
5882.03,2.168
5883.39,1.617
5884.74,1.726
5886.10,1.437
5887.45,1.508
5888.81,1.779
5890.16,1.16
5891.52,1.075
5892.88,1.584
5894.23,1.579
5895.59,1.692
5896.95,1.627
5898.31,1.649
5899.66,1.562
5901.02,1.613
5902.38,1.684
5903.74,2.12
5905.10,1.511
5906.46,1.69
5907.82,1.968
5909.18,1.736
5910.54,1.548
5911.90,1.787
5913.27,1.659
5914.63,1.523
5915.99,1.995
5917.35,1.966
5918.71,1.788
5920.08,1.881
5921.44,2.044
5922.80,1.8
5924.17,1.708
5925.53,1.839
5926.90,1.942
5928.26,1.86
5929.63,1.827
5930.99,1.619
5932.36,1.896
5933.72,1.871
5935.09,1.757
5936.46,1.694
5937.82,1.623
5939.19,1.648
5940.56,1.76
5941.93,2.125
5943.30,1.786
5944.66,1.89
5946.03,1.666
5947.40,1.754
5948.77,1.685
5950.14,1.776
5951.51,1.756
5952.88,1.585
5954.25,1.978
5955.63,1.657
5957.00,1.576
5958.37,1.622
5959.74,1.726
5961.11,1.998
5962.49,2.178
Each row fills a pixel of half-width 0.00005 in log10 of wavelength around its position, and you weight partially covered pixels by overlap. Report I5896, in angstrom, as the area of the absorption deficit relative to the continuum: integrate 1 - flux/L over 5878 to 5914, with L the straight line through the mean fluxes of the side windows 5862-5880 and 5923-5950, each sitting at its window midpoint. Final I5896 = 3.5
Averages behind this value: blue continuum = 1.88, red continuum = 1.79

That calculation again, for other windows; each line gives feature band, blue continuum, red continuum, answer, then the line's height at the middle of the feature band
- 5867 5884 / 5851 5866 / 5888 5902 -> -2.4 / 1.68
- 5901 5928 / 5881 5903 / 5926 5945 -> -1.4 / 1.71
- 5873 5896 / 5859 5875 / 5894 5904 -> 0.8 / 1.76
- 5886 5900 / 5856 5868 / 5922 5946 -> 2.2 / 1.79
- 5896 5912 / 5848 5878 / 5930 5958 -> 0.8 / 1.8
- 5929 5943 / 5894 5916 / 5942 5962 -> -0.3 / 1.74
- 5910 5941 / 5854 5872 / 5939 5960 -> -0.2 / 1.77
